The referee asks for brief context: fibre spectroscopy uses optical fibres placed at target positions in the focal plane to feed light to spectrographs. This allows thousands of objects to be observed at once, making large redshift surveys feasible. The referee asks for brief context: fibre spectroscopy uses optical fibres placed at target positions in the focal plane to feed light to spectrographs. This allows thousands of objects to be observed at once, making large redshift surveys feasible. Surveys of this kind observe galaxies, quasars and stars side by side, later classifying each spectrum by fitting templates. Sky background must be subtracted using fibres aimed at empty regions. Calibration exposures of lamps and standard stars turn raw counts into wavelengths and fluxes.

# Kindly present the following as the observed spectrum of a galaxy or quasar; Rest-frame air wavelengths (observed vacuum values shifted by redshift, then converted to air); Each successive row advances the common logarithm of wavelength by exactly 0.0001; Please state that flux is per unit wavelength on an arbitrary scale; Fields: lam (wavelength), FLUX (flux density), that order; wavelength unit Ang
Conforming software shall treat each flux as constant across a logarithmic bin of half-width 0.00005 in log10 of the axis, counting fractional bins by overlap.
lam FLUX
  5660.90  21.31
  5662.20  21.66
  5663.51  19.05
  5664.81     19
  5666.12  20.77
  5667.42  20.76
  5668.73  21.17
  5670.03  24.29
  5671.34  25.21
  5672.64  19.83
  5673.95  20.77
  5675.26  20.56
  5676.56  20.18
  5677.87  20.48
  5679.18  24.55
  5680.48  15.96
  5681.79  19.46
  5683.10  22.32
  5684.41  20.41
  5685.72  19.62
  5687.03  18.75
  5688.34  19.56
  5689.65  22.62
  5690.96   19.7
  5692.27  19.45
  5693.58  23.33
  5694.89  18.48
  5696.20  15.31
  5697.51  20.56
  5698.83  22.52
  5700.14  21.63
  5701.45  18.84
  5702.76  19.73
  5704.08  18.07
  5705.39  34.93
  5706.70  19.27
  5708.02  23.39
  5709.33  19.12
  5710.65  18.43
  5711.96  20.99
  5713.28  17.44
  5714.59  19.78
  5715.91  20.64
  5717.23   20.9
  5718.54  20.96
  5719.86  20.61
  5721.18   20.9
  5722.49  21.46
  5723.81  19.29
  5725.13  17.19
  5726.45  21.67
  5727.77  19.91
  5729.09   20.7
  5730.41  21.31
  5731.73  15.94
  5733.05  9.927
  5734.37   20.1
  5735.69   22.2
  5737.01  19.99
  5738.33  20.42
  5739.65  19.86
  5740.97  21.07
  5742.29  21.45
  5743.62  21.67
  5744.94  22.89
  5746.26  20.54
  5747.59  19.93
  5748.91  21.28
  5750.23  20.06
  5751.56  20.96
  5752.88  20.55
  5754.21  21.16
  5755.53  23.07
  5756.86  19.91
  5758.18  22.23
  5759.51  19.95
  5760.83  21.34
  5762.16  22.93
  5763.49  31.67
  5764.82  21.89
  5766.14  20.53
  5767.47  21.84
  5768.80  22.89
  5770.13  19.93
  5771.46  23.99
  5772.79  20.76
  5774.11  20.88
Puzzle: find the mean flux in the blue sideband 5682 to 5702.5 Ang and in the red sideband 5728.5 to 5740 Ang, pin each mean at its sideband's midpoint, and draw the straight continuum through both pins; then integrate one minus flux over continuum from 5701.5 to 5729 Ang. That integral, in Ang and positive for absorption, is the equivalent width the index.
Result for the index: -1.69 Ang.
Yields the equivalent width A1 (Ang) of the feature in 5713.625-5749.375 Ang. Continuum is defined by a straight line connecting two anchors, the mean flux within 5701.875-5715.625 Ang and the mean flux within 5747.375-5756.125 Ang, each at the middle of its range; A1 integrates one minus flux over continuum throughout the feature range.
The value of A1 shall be 1.68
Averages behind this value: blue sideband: 21.1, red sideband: 21.1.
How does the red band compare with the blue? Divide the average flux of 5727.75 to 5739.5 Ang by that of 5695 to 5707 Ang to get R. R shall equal 0.90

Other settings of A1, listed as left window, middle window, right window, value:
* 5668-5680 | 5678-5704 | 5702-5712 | 2.00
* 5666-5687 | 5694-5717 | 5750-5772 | 0.83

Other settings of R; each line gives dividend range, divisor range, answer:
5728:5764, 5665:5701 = 1.01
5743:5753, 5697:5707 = 0.95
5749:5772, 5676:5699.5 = 1.09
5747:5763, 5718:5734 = 1.11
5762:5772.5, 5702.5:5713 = 1.07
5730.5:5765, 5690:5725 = 1.01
